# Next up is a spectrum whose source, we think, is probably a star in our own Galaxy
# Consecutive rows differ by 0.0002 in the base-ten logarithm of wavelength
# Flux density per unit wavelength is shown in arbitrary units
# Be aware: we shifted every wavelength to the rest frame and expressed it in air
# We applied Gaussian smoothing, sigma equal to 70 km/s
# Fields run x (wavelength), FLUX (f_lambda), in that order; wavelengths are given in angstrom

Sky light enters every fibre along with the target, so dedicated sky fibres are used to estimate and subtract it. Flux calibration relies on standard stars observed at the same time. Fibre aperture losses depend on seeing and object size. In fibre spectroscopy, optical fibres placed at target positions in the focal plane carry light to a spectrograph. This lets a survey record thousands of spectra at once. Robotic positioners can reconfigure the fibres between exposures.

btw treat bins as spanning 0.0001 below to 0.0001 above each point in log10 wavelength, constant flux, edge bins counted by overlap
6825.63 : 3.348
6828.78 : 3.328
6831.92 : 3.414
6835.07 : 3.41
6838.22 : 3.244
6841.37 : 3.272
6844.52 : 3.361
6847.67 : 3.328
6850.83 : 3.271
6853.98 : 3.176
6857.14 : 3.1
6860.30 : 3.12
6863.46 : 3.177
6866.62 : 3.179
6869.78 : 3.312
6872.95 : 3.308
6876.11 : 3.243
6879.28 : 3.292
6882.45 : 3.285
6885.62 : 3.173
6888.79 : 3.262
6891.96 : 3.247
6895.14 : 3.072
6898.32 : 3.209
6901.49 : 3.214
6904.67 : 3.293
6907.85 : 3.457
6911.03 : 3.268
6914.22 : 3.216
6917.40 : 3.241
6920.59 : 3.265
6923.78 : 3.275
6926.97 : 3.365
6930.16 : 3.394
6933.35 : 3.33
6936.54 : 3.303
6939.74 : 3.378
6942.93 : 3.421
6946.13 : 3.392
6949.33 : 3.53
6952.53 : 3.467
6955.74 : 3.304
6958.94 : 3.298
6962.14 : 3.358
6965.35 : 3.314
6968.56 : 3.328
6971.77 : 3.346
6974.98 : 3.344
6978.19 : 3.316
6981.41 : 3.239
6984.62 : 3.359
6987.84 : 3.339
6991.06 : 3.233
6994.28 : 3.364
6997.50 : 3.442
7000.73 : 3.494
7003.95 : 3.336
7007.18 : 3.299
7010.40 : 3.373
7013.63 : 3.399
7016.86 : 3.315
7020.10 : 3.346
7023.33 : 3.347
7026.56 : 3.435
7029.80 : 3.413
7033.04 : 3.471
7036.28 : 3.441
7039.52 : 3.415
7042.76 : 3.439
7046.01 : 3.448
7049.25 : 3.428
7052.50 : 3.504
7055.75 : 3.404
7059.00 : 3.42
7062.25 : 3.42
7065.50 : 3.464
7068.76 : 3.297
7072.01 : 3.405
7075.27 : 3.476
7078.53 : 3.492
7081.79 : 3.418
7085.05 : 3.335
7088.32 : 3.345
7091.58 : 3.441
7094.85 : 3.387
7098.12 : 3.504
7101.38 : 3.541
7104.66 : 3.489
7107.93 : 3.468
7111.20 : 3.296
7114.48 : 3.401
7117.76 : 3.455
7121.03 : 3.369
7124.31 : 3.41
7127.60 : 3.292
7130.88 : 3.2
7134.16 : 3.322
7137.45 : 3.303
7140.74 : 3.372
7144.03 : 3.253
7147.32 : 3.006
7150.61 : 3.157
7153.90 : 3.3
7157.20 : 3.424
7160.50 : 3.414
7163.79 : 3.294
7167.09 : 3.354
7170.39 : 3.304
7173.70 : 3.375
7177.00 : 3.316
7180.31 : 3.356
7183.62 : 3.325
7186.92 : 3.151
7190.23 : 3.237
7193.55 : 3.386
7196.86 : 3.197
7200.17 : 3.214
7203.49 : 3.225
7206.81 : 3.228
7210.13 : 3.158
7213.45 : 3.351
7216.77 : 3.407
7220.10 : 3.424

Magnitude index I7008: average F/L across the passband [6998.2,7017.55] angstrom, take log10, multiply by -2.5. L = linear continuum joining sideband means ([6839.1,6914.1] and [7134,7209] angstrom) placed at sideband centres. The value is -0.04 mag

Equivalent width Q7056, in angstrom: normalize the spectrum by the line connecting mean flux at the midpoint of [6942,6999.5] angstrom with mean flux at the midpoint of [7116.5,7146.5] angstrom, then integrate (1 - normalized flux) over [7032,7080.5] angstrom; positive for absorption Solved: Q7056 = -1.4 angstrom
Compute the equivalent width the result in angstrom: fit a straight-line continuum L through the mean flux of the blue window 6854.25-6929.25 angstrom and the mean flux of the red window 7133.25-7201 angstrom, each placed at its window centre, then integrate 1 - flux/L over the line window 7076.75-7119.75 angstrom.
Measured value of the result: -2.0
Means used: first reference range 3.24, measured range 3.43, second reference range 3.29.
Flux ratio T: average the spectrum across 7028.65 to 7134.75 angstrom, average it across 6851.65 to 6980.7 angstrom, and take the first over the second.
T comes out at 1.0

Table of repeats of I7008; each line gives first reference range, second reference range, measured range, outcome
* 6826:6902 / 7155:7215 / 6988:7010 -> -0.030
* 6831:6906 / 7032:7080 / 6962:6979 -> 0.005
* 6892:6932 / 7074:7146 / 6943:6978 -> -0.022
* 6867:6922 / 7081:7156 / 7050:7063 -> -0.036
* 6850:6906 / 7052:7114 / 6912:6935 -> -0.011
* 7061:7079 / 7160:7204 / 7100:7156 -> 0.008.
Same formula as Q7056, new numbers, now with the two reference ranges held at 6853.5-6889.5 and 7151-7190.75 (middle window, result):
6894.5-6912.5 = -0.18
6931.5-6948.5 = -0.69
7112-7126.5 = -0.42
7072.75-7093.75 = -0.81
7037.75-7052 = -0.70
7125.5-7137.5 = 0.09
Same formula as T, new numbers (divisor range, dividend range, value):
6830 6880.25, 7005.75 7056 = 1.04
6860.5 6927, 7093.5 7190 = 1.03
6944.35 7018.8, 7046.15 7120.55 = 1.02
